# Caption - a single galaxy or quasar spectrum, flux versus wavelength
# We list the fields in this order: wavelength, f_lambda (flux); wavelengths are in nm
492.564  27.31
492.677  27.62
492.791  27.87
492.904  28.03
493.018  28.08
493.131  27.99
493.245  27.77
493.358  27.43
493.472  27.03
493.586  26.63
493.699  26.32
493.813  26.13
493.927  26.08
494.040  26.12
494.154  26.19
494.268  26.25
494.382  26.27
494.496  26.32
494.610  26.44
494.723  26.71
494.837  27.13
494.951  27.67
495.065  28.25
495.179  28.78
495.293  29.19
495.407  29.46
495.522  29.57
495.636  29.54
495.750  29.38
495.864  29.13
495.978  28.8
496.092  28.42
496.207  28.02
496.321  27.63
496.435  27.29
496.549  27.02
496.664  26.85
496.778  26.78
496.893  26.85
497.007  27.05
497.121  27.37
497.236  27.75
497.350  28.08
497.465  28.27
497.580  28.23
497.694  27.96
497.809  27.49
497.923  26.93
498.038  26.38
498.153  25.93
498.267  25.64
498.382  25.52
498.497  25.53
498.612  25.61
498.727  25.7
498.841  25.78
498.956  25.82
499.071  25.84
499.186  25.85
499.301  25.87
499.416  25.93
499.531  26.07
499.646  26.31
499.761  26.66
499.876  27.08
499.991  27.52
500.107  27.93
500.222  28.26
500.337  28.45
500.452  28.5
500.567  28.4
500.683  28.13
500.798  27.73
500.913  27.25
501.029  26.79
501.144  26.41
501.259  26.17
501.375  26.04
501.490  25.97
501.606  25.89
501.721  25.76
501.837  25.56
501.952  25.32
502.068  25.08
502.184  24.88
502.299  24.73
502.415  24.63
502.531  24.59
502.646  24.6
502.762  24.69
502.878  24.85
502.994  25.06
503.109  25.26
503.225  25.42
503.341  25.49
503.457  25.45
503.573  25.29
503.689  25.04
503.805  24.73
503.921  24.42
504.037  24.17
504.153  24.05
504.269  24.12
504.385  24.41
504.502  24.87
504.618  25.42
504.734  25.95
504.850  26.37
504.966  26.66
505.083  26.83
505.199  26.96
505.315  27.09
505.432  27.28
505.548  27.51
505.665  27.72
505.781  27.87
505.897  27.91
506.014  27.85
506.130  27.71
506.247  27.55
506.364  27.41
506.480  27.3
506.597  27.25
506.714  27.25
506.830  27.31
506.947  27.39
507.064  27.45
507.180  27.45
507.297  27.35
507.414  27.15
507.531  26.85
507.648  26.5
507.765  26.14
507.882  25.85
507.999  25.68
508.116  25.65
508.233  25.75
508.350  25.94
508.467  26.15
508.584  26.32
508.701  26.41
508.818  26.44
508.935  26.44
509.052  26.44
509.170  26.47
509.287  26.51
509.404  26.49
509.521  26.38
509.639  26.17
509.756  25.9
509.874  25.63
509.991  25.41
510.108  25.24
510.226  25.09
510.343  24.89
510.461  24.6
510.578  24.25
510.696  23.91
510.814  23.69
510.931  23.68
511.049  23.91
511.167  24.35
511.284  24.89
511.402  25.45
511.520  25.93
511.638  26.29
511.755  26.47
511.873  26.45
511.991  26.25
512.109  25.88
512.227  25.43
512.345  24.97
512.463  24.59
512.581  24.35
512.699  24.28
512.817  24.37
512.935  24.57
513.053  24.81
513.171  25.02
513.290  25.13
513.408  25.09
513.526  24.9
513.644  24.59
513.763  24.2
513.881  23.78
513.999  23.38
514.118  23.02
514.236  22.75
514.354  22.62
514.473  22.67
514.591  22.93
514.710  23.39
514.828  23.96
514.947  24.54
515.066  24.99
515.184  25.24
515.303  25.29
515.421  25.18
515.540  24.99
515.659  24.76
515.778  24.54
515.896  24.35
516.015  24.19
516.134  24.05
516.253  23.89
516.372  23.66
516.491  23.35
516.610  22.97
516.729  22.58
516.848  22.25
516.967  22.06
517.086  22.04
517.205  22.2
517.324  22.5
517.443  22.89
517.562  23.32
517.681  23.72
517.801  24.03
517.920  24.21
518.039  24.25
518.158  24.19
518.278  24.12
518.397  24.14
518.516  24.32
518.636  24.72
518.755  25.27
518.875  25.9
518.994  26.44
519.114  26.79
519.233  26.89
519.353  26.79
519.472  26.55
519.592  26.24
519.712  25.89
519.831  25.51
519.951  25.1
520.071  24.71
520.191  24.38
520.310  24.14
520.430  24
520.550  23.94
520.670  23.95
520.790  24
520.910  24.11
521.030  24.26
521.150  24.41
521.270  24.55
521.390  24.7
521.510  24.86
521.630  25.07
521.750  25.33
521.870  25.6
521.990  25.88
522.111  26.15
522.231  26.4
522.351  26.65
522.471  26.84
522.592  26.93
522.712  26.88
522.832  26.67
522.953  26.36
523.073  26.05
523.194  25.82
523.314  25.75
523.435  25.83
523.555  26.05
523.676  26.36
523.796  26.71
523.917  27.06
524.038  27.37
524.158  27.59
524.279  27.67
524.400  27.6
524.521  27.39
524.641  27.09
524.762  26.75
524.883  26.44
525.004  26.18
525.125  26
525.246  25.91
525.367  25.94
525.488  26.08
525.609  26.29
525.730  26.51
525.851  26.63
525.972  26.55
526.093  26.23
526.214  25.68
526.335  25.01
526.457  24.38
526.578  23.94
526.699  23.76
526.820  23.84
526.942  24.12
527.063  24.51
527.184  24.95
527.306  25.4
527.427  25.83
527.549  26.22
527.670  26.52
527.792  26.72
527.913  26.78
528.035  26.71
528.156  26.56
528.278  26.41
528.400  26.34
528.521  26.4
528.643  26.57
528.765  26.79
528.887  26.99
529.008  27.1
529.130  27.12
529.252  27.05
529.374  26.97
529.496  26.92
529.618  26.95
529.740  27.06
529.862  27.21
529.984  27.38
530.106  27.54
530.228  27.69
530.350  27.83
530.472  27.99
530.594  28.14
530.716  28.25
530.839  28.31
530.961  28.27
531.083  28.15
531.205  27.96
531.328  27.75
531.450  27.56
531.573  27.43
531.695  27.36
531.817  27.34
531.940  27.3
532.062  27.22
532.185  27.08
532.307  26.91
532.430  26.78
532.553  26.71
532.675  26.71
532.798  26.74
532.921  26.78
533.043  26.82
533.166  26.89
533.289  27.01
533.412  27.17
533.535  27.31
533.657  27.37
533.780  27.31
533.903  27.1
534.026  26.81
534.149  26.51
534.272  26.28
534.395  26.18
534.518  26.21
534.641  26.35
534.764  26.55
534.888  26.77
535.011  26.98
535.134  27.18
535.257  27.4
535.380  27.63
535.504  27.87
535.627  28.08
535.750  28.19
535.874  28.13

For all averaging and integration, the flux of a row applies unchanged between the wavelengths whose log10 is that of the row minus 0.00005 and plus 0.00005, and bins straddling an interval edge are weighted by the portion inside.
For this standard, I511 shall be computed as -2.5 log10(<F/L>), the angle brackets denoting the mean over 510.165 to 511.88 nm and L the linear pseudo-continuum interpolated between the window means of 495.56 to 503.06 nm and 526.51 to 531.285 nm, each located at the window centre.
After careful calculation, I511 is 0.08 mag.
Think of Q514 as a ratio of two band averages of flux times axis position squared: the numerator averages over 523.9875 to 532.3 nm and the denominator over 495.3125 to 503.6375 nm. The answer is 1.12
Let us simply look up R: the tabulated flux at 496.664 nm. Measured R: 26.85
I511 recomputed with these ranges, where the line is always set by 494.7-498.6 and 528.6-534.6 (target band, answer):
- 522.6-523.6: 0.04 mag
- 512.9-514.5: 0.14 mag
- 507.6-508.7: 0.06 mag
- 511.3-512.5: 0.07 mag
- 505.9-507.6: 0.01 mag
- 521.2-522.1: 0.09 mag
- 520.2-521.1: 0.14 mag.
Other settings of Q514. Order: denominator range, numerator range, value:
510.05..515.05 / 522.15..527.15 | 1.12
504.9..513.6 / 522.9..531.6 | 1.09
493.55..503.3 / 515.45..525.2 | 1.02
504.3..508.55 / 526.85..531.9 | 1.10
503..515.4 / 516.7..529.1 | 1.05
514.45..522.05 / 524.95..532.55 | 1.13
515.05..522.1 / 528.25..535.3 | 1.16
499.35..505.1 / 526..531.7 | 1.14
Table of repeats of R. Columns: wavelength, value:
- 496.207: 28.02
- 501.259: 26.17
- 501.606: 25.89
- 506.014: 27.85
